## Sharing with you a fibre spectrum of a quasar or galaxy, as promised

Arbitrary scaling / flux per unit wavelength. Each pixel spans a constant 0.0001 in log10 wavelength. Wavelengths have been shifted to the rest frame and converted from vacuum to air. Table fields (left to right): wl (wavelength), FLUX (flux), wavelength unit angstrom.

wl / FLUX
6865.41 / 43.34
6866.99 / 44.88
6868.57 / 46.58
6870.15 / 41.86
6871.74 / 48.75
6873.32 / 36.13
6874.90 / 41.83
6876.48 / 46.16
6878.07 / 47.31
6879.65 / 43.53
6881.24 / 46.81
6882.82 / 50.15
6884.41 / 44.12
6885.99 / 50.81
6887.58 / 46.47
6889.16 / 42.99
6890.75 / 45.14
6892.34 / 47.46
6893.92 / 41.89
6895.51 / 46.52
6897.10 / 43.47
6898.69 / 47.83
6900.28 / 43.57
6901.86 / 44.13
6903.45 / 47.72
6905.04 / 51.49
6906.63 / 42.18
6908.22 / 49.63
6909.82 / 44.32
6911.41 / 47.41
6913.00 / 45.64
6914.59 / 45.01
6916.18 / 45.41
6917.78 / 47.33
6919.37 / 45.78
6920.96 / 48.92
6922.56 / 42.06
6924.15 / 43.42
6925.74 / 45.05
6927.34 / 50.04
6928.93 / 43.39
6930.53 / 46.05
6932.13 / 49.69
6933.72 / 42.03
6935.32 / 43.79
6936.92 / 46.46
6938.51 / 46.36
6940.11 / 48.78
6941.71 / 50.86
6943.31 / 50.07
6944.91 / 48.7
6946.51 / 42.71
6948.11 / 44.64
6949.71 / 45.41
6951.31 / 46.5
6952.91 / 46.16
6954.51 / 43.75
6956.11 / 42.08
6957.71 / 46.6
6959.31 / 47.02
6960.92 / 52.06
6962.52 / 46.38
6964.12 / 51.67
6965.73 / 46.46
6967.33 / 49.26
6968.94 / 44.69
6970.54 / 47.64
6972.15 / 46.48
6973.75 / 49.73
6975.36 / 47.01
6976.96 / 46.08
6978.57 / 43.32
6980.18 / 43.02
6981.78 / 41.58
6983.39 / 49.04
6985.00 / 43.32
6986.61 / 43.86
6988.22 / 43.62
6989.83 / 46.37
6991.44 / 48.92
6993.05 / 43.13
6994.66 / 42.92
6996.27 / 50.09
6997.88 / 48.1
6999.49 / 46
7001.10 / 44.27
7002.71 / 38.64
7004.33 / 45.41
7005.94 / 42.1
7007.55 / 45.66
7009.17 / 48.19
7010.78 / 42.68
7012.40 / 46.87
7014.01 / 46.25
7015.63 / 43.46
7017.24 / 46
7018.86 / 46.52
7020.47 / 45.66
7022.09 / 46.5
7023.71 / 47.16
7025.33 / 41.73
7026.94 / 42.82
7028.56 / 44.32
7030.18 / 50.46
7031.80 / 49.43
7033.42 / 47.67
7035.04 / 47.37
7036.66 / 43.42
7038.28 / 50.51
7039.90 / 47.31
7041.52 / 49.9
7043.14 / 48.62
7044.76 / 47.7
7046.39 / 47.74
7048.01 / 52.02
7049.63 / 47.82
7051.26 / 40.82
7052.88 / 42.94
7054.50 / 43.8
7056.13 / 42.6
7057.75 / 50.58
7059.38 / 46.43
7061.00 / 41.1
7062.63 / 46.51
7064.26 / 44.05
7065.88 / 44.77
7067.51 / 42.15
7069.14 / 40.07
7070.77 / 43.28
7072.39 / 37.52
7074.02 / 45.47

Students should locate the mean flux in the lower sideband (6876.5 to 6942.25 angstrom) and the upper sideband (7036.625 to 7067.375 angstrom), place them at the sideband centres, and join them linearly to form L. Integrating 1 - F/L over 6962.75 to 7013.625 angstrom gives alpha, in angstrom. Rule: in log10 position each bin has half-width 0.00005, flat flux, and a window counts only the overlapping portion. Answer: 0.5 angstrom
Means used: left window 46.1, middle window 45.7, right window 46.2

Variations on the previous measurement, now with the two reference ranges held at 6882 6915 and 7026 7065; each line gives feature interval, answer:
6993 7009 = 0.5 angstrom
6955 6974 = -0.5 angstrom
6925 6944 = -0.3 angstrom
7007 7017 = 0.2 angstrom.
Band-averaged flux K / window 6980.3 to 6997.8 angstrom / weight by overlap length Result 45.3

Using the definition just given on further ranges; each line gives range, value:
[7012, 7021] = 45.8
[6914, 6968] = 46.5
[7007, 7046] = 46.5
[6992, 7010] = 45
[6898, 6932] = 46.1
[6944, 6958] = 45.2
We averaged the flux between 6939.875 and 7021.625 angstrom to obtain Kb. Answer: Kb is 46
